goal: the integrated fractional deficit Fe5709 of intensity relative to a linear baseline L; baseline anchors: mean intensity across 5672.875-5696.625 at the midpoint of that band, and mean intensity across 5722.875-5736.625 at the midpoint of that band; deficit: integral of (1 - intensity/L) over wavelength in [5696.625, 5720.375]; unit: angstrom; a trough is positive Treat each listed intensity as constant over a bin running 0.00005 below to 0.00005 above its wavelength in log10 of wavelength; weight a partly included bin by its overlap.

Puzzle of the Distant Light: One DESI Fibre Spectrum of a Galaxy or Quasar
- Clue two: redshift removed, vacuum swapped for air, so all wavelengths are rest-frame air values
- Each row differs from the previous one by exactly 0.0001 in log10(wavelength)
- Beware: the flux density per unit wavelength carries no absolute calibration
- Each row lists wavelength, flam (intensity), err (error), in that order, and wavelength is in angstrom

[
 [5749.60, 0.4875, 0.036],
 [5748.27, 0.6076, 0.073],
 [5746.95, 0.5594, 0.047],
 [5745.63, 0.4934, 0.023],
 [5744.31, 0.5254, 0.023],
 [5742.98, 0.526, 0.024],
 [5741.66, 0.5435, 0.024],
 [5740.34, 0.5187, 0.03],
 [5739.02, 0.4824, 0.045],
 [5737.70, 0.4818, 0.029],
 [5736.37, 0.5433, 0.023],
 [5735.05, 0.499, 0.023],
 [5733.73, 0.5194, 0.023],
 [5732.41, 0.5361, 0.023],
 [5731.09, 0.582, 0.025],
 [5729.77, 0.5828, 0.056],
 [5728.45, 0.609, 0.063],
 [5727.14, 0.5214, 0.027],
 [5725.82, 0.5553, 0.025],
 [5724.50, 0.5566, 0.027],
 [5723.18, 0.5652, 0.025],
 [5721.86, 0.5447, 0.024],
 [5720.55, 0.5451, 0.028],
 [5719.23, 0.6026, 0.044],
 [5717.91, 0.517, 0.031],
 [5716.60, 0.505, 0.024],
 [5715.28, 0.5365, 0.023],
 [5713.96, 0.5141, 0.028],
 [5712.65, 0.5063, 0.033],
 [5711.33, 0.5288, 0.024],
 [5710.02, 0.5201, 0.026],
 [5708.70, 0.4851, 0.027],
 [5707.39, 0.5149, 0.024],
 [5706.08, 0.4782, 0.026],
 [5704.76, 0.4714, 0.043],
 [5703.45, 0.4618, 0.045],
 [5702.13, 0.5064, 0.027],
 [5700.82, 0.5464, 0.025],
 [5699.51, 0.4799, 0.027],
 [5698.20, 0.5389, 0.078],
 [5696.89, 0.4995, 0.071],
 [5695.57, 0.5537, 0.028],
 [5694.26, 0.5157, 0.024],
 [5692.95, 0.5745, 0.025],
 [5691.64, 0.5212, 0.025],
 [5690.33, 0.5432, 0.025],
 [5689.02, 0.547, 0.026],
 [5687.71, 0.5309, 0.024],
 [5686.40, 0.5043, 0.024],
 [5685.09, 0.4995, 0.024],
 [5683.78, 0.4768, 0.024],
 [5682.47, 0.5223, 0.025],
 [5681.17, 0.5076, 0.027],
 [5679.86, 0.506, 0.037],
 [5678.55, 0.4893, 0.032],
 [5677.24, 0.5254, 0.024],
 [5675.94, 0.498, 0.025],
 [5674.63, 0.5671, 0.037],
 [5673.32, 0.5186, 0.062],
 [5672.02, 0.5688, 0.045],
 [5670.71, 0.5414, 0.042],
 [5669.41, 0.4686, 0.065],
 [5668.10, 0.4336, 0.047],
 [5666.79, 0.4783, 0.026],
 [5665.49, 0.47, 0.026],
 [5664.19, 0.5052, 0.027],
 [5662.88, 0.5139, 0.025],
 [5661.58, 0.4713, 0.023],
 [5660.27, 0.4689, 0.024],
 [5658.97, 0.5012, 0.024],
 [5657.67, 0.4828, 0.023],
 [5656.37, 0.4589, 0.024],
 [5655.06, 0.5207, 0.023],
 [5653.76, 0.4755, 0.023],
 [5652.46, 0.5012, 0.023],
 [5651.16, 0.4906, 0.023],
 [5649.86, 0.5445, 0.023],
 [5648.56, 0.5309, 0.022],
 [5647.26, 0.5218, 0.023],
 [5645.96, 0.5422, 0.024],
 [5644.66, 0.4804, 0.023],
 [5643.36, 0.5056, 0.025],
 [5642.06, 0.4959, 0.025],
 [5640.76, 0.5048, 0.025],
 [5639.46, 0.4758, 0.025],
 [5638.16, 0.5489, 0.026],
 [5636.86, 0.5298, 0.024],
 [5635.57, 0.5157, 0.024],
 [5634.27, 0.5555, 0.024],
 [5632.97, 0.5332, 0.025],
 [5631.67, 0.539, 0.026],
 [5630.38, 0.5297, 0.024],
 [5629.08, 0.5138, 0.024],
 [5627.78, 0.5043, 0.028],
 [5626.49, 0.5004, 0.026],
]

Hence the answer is 1.10 angstrom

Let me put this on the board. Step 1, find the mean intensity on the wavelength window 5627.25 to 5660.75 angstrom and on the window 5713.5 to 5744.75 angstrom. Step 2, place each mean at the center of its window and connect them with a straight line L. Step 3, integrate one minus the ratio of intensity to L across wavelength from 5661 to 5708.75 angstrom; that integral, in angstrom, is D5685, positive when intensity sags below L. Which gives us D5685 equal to 1.3 angstrom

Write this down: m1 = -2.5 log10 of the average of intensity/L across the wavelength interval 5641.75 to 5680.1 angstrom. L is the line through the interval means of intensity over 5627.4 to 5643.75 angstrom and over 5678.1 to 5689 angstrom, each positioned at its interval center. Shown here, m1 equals 0.02 mag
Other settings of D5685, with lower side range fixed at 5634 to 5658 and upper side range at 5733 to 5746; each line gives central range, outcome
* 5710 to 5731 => -1.4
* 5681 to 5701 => -0.4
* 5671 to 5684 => -0.2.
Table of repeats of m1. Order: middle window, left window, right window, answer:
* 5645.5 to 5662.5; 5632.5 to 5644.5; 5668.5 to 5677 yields 0.041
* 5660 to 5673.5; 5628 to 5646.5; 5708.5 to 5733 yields 0.071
